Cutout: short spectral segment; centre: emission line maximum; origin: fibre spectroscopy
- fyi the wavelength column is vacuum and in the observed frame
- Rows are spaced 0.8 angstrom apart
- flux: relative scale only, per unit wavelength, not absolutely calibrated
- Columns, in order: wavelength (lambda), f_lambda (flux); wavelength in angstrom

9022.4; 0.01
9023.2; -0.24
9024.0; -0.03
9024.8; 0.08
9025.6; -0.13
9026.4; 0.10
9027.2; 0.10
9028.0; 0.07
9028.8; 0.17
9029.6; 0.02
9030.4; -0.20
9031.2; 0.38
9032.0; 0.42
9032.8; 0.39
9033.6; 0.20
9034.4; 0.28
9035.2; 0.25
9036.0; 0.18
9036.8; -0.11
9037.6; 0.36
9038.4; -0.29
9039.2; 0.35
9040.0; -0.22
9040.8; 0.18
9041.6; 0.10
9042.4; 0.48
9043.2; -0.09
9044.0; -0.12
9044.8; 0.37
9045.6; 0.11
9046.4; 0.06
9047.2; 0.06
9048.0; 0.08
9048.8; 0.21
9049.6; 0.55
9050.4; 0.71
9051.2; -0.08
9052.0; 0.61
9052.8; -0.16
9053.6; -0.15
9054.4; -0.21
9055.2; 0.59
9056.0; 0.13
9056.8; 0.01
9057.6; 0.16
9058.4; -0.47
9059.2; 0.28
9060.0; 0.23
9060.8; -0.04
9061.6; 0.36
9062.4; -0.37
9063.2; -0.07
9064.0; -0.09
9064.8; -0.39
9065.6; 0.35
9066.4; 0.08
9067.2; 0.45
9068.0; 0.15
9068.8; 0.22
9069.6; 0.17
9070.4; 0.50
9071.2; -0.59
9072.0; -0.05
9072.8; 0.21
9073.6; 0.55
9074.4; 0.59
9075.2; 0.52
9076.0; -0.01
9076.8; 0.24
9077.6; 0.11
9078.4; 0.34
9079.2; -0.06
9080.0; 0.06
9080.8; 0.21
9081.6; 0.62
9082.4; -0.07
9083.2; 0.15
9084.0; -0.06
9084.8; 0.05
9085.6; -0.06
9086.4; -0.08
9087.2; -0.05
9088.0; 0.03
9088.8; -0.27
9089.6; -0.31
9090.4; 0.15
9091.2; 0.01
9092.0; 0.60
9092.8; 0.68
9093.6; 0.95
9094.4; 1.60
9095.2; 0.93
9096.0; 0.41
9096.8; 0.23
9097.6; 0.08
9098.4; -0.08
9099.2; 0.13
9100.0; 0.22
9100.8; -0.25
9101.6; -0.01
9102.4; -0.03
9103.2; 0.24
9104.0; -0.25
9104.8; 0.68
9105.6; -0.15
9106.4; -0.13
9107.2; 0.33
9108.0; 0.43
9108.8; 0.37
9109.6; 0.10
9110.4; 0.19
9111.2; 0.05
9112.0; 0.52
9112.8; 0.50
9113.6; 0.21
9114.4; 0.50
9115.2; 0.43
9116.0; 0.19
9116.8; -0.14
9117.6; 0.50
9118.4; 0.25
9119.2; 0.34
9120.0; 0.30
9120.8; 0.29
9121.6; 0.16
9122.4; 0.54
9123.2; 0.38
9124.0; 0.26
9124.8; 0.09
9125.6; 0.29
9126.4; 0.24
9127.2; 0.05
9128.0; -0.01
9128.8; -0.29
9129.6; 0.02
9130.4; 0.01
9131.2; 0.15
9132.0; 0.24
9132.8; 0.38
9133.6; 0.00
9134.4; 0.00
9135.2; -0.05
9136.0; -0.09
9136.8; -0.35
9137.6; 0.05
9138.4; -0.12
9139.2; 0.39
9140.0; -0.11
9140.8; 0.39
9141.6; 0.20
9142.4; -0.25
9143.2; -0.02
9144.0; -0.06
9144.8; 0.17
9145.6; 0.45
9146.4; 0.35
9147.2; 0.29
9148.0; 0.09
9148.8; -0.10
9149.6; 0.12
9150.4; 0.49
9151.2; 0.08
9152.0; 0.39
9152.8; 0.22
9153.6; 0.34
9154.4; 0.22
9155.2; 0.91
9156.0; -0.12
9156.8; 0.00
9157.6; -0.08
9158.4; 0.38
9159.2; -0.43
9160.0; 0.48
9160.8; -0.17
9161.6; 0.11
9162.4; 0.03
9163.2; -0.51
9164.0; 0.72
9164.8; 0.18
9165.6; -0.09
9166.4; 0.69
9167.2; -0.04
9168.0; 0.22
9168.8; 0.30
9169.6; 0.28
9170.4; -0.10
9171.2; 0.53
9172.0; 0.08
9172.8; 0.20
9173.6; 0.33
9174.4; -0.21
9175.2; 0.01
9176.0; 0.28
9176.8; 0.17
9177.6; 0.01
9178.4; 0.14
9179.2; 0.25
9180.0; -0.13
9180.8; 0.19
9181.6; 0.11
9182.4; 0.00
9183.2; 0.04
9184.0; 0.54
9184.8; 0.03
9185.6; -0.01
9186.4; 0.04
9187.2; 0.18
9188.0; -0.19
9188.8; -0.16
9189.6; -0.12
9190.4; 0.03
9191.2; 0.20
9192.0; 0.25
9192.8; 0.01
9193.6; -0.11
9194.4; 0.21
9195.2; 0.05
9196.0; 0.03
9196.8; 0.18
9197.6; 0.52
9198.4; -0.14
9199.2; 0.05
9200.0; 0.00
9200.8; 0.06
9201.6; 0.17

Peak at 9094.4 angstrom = [S II]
